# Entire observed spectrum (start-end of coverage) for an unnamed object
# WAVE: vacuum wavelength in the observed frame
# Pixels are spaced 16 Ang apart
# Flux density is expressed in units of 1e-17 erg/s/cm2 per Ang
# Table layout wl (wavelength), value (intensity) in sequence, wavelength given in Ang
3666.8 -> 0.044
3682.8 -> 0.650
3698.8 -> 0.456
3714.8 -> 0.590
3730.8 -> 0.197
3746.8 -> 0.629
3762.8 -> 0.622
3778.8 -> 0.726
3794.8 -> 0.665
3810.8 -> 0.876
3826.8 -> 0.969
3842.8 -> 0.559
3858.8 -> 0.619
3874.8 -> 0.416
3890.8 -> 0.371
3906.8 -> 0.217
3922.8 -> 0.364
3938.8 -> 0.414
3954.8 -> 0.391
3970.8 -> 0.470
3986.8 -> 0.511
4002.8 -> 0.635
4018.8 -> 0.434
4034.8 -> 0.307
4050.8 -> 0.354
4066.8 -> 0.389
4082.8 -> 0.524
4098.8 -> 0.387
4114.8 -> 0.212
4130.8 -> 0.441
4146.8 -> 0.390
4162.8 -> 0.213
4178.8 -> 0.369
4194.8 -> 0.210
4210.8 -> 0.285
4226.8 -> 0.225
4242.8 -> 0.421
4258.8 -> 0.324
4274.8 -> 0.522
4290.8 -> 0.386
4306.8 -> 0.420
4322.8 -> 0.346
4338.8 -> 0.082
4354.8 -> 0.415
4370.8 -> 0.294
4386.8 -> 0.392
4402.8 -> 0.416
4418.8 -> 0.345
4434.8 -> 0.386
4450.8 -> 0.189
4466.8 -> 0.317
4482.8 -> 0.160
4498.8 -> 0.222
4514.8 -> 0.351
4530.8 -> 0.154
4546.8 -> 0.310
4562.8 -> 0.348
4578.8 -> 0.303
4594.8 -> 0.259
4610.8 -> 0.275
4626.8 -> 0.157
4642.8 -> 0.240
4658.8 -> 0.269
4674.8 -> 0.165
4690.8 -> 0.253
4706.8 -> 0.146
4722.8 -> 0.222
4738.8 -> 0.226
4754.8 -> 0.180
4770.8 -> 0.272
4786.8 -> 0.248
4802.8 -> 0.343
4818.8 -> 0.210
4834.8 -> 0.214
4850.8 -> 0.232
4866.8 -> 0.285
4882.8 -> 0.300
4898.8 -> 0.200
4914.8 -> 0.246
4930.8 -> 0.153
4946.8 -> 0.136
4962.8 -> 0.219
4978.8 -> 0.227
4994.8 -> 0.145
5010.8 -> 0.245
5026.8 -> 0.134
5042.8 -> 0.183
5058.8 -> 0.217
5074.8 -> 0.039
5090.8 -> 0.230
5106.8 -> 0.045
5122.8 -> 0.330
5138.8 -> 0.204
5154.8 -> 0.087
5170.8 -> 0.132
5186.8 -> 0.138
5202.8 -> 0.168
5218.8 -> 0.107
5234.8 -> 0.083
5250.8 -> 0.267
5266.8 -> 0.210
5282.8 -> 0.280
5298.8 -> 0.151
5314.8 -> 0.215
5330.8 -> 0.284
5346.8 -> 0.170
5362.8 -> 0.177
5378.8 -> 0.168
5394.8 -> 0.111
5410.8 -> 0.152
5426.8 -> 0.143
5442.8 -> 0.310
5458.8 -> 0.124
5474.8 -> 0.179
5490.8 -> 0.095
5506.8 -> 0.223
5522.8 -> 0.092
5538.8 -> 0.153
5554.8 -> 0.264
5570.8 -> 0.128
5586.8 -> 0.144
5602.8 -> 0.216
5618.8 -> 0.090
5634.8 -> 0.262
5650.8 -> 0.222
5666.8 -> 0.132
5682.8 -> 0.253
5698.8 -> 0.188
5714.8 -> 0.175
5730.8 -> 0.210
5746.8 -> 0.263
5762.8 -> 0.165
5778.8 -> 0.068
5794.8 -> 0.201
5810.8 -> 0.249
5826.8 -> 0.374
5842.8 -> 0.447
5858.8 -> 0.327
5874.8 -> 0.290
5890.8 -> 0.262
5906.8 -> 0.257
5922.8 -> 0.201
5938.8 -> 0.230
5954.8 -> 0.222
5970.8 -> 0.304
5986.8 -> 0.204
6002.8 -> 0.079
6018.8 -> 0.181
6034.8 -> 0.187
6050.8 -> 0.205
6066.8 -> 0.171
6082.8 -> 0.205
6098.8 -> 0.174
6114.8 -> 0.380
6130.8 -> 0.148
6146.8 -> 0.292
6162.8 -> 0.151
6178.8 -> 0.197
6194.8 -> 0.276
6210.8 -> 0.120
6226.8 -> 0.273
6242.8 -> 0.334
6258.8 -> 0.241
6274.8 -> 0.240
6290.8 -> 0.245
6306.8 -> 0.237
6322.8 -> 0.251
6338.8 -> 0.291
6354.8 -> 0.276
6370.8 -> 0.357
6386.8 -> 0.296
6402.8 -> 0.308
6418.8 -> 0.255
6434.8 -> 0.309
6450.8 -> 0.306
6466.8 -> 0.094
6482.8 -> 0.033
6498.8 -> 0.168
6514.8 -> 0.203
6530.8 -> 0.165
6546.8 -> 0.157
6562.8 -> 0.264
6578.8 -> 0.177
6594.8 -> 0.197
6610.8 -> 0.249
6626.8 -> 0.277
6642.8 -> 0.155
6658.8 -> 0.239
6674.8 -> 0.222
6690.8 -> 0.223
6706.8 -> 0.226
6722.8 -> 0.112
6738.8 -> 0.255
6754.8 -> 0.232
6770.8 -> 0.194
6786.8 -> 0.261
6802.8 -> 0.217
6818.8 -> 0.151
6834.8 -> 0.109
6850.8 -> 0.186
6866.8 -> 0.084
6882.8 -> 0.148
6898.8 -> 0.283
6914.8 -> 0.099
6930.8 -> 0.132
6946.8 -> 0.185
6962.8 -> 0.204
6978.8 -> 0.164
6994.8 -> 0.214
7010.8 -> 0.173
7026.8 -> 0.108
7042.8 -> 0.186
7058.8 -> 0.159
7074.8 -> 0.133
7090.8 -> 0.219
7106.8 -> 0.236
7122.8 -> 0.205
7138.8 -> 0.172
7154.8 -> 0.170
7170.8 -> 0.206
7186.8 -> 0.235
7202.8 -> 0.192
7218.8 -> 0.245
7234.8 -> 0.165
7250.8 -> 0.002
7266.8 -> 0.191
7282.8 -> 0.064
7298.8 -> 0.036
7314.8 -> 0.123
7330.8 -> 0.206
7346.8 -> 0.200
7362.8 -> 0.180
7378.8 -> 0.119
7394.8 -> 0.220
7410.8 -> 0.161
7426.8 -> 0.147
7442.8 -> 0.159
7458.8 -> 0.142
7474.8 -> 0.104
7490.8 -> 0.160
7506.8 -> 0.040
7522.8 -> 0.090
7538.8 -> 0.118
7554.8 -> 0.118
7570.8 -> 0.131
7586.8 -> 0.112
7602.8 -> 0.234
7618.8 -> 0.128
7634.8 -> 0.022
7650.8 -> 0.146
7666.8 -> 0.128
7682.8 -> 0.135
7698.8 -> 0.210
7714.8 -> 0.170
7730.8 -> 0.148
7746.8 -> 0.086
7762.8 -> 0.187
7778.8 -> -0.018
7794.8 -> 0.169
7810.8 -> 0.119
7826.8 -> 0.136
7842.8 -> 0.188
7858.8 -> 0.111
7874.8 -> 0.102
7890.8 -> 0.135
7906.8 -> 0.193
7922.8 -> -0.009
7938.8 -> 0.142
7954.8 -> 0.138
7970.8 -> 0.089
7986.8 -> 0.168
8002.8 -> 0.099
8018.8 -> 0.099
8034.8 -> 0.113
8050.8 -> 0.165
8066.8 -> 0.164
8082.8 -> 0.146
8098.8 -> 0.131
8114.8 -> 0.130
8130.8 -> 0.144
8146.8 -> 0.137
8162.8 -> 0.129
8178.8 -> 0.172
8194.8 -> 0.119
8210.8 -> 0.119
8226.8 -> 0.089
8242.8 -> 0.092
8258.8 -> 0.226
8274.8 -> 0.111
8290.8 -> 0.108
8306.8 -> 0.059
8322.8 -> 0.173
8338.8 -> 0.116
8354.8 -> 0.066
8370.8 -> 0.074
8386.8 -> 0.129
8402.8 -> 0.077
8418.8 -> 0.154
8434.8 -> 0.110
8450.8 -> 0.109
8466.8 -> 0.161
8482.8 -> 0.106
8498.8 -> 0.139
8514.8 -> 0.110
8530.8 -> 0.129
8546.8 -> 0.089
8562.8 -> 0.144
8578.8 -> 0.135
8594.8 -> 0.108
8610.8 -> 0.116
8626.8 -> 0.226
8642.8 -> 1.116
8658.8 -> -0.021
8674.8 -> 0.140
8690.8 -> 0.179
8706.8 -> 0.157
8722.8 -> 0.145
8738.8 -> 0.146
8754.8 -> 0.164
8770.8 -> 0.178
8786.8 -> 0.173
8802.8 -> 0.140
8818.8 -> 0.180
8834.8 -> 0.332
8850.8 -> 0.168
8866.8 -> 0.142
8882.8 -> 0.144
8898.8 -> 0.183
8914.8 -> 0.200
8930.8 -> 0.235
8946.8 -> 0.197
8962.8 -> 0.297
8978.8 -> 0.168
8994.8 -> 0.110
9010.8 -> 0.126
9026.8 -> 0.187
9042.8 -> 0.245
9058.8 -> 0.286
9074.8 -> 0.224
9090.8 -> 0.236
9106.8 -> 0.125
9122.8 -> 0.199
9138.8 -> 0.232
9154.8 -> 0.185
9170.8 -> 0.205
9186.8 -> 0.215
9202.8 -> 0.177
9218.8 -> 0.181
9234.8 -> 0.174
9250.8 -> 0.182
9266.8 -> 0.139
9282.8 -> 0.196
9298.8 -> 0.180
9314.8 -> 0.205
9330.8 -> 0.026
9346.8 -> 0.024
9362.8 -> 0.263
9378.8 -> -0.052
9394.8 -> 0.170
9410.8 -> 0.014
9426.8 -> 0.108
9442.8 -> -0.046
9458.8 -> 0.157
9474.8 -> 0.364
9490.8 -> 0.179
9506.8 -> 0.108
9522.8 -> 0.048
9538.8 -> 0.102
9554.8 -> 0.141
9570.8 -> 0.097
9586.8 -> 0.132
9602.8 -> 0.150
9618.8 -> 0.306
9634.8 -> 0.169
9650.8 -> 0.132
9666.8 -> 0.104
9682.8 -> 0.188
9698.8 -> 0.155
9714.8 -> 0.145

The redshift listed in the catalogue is 1.318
